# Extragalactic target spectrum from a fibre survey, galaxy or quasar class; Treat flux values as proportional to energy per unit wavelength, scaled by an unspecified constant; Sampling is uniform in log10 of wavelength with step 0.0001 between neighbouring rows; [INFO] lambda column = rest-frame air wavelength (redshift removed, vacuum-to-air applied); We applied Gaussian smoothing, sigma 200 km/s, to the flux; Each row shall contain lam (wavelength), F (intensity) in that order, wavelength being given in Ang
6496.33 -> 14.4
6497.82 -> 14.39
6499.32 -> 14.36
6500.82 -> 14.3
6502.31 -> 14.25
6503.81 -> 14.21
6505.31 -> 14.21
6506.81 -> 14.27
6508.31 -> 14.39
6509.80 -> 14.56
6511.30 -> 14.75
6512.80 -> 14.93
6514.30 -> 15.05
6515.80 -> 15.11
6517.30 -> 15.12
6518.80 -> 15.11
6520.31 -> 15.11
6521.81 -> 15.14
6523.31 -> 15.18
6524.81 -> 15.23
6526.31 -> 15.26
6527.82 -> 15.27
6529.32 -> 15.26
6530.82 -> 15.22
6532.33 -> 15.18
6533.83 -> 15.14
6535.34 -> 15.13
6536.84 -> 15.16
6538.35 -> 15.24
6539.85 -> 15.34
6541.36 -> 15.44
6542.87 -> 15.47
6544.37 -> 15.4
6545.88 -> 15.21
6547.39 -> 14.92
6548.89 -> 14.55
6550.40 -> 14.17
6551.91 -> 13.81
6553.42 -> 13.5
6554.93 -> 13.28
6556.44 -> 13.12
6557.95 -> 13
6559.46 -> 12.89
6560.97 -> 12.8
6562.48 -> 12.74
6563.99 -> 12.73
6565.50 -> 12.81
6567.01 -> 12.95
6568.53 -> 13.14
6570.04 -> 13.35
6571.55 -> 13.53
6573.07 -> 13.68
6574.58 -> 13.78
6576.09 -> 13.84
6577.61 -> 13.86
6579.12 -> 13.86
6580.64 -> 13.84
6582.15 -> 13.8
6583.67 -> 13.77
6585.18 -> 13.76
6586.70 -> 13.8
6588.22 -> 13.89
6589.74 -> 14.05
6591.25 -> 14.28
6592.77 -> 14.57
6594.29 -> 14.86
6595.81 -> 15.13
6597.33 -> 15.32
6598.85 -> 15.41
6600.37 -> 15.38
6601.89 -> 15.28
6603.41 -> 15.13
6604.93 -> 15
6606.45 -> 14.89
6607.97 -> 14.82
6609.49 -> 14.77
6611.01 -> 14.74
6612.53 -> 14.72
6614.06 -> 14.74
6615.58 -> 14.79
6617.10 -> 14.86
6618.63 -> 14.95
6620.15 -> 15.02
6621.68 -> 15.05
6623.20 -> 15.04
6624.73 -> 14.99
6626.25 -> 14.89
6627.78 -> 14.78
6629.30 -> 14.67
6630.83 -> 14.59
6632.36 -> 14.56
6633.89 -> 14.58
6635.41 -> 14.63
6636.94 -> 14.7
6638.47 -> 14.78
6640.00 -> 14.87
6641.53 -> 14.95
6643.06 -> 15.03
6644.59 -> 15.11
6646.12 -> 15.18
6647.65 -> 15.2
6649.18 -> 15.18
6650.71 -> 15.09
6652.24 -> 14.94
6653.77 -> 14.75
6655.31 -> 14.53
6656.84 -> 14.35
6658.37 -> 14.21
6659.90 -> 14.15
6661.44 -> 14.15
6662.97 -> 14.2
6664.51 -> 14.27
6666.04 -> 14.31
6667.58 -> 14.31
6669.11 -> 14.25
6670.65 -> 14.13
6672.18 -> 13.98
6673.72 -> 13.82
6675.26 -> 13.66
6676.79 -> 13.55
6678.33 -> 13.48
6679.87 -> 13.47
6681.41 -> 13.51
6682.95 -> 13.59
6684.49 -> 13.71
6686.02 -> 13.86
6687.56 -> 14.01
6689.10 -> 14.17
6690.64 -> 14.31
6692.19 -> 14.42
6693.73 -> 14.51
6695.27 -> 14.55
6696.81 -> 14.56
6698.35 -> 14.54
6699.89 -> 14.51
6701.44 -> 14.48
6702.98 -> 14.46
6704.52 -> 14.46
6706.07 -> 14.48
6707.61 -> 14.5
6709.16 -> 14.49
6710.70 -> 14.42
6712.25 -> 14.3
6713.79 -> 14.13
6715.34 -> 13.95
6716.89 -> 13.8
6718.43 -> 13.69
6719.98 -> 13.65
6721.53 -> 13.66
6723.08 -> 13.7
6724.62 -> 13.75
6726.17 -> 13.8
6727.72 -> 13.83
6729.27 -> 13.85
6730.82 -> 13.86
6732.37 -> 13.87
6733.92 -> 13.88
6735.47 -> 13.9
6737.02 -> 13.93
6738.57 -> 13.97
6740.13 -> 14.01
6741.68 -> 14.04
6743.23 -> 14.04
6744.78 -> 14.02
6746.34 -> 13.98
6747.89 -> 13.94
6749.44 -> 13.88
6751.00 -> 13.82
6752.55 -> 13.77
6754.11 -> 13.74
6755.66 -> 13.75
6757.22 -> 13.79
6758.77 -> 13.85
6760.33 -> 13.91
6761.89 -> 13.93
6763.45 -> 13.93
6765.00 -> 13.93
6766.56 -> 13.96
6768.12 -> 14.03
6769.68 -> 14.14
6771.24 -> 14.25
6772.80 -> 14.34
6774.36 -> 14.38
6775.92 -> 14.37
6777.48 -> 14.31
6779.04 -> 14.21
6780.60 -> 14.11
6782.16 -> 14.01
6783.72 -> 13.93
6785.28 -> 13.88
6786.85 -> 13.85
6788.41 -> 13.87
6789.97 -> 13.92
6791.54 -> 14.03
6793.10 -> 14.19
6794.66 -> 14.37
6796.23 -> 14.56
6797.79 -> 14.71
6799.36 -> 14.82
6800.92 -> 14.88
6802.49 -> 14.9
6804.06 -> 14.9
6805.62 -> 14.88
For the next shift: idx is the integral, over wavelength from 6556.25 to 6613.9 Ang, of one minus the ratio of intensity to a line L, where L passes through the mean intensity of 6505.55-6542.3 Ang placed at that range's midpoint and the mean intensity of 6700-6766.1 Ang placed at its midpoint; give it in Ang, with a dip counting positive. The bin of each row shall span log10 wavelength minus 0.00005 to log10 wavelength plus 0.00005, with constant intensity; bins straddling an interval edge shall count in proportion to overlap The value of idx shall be 2.7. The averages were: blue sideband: 15.1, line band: 14.1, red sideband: 14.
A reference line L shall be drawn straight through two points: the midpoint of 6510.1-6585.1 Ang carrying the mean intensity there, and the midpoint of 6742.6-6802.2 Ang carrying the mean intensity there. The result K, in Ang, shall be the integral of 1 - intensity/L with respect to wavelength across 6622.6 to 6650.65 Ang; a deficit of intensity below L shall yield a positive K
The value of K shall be -1.27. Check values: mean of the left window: 14.3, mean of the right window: 14.1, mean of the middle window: 14.9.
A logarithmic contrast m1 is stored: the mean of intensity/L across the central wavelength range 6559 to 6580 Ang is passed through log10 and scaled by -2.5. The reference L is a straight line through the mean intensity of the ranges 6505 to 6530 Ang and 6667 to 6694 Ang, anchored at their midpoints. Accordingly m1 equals 0.10 mag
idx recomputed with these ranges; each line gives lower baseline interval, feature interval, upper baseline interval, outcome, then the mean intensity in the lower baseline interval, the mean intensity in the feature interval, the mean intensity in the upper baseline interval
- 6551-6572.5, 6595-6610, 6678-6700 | -1.9 Ang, 13.1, 15.1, 14.1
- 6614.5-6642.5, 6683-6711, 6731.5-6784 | 0.1 Ang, 14.8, 14.3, 14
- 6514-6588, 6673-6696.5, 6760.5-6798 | 0.4 Ang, 14.3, 13.9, 14.1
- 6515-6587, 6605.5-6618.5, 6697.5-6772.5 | -0.6 Ang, 14.3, 14.8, 14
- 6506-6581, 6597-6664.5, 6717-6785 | -3.1 Ang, 14.4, 14.8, 13.9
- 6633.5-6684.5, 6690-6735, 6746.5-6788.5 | 0.1 Ang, 14.4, 14.1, 14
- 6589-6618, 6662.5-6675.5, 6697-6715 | 0.4 Ang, 14.9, 14.1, 14.4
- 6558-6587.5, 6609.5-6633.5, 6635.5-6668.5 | -1.1 Ang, 13.4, 14.8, 14.7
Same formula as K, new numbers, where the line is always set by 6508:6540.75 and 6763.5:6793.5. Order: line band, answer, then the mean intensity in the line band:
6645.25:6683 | 0.7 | 14.3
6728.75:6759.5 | 0.7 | 13.9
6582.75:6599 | 0.5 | 14.4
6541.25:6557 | 0.6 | 14.4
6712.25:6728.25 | 0.6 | 13.8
